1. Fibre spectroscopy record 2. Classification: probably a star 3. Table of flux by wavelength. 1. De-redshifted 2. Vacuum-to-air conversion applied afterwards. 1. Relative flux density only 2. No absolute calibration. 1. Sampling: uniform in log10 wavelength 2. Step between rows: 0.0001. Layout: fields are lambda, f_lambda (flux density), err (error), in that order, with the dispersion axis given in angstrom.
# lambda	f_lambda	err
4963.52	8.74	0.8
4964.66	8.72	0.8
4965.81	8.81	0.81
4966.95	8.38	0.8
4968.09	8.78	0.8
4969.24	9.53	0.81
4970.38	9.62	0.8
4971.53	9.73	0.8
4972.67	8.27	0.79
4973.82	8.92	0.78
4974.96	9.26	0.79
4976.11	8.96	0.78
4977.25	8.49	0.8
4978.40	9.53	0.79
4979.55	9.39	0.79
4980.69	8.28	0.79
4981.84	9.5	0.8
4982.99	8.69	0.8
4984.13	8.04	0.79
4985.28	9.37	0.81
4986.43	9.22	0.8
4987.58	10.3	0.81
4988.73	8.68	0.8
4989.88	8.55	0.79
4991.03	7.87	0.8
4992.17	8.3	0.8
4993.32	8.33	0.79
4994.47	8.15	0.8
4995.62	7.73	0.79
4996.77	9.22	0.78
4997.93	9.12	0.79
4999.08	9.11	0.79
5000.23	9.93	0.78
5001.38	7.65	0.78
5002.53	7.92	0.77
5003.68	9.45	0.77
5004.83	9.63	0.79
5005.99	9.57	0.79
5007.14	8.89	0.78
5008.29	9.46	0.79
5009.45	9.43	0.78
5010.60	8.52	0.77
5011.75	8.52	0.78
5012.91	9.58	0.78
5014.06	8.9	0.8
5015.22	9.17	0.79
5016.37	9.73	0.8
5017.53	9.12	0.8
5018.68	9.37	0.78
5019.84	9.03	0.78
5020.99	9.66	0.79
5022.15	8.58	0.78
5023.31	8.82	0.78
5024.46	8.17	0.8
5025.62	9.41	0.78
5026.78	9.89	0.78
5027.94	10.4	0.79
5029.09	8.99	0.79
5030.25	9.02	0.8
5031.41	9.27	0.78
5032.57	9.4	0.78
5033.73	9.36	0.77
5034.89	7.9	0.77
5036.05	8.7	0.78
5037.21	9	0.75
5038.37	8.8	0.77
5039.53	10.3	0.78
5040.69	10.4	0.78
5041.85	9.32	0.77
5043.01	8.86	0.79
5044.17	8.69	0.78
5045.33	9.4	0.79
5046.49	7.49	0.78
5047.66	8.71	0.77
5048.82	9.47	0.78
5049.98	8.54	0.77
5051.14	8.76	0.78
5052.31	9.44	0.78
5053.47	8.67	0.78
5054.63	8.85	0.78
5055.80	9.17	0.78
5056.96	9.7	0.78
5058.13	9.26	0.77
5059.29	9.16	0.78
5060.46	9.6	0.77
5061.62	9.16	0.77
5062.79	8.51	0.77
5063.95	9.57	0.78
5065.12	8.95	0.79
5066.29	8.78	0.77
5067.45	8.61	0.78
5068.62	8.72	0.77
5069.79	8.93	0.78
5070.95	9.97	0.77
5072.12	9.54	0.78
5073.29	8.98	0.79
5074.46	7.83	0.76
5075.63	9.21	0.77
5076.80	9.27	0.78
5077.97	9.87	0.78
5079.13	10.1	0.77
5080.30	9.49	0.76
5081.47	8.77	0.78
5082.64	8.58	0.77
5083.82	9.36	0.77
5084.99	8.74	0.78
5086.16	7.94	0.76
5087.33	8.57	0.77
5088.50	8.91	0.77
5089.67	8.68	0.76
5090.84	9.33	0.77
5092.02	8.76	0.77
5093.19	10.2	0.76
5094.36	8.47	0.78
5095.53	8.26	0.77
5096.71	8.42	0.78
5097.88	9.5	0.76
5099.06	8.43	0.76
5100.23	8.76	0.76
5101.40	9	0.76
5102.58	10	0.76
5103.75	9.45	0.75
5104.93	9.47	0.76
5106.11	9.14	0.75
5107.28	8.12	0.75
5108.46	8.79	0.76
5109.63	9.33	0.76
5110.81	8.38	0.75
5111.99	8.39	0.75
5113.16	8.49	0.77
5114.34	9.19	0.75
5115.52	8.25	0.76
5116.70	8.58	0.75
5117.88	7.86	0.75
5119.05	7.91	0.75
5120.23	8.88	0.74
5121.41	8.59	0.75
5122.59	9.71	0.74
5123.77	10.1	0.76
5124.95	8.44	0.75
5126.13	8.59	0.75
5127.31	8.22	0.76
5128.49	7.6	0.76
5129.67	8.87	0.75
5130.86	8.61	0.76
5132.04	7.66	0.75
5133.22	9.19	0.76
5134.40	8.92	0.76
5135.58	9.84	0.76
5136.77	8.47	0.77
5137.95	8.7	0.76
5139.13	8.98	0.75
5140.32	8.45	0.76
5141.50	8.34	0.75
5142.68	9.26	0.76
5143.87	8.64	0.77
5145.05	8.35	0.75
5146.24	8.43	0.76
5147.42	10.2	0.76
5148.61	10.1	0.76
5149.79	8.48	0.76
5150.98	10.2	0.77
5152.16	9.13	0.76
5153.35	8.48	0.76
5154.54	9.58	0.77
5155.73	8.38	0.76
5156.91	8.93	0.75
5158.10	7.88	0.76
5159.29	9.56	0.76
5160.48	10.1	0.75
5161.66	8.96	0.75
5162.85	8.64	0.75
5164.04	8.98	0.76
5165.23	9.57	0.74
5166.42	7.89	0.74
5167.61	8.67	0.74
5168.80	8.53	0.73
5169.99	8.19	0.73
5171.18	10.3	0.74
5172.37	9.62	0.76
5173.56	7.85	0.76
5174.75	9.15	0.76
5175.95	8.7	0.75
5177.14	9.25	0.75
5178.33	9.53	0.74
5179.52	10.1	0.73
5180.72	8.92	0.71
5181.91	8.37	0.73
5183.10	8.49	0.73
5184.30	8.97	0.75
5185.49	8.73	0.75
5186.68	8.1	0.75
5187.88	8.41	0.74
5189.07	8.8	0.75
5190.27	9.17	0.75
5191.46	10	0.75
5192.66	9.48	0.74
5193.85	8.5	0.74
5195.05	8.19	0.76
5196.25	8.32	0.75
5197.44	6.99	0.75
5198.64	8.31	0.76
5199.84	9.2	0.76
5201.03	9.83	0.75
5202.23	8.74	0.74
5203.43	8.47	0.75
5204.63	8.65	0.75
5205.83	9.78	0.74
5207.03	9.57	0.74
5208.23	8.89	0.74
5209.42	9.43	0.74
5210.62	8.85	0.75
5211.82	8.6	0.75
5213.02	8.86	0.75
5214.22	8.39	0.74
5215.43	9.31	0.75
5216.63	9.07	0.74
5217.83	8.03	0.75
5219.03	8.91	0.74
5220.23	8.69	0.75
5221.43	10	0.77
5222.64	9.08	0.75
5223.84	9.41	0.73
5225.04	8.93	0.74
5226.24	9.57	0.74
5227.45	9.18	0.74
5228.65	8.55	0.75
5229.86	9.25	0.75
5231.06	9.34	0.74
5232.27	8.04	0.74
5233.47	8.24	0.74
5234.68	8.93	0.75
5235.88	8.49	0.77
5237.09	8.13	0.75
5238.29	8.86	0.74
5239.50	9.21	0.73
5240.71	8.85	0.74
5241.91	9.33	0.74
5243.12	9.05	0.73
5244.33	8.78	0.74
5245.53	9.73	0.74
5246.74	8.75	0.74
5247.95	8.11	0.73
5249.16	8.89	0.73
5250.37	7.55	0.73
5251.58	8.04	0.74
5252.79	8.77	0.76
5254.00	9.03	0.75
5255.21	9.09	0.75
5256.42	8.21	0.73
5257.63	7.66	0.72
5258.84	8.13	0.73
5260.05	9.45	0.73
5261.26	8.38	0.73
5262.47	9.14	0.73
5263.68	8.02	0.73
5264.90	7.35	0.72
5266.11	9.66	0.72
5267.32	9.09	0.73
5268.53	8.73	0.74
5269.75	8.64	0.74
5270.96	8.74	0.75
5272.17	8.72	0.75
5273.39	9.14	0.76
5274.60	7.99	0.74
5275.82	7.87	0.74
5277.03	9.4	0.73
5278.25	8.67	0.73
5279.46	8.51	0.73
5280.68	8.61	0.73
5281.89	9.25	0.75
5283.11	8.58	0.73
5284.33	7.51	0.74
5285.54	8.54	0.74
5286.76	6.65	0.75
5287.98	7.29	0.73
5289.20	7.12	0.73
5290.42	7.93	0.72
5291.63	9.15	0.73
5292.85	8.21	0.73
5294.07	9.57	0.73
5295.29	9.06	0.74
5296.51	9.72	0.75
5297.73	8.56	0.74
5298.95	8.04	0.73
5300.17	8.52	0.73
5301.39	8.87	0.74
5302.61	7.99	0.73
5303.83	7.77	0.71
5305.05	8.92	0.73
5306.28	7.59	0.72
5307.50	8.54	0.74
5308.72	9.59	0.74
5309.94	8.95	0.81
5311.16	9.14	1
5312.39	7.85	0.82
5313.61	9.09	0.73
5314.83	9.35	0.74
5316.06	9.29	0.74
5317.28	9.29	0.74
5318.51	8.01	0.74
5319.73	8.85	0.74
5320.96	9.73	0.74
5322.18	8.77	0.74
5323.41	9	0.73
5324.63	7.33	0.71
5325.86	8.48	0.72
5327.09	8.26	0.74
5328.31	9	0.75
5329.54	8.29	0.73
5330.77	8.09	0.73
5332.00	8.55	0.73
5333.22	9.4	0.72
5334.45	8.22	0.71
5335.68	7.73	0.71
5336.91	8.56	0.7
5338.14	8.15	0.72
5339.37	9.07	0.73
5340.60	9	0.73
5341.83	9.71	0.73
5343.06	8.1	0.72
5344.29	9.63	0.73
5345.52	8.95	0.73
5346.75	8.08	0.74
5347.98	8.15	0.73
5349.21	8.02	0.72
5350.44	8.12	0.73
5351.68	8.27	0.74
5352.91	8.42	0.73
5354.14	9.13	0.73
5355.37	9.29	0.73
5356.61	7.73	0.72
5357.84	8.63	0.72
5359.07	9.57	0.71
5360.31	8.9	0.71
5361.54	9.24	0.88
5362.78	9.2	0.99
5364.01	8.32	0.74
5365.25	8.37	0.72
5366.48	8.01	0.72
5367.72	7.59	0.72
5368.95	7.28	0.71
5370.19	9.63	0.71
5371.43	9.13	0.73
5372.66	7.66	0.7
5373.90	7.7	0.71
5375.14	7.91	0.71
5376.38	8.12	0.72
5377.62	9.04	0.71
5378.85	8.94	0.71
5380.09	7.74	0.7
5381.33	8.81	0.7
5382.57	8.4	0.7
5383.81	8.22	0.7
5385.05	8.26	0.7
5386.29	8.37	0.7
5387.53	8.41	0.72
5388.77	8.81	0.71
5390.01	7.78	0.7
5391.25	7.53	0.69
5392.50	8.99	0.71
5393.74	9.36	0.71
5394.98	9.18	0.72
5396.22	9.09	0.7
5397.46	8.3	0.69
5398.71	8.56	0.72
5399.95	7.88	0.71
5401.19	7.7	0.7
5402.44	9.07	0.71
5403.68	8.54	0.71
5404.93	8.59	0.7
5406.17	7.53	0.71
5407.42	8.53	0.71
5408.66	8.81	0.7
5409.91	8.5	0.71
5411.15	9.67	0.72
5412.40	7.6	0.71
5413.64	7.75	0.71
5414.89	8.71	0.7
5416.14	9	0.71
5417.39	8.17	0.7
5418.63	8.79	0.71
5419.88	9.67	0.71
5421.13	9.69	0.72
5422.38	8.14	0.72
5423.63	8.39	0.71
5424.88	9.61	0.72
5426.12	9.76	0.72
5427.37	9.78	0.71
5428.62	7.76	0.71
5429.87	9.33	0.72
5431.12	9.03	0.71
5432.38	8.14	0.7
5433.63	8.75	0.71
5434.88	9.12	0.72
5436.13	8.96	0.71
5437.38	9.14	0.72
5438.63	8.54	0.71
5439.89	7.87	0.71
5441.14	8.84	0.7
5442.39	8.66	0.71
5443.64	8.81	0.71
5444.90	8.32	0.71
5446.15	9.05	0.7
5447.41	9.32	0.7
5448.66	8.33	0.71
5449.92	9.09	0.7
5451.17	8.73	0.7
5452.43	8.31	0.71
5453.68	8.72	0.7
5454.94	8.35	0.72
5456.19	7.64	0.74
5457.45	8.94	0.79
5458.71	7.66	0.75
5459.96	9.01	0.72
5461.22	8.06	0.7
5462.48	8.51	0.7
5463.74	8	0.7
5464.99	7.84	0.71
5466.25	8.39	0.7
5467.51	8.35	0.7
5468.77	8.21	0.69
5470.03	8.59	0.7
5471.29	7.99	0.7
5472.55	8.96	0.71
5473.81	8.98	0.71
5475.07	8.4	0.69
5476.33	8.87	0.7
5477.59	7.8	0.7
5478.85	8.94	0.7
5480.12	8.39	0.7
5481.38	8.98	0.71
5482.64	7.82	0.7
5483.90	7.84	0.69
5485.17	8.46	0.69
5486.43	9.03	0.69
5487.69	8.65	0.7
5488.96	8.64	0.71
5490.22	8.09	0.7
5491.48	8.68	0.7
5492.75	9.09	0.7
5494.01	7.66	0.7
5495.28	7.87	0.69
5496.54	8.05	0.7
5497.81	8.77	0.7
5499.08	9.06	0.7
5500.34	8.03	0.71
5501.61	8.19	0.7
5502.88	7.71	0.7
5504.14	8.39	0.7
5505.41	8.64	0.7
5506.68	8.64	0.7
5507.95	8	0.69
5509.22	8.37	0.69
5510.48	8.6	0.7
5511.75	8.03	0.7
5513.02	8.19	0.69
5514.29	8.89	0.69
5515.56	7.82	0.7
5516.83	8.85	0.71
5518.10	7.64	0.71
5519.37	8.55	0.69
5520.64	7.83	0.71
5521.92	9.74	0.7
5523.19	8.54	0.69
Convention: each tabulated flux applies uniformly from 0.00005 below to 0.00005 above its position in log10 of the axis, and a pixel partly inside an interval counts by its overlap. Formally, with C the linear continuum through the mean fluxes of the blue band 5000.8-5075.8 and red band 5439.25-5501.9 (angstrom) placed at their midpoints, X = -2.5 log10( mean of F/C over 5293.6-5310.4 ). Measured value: 0.002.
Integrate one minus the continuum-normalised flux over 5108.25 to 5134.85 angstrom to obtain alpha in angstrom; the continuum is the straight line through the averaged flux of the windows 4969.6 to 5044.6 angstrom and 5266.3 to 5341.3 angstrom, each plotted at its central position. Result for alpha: 0.70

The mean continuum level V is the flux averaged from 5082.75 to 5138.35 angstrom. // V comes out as 8.79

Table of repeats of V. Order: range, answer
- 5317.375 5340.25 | 8.55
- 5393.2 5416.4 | 8.54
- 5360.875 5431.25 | 8.56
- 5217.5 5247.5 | 8.94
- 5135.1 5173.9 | 8.96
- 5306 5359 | 8.65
